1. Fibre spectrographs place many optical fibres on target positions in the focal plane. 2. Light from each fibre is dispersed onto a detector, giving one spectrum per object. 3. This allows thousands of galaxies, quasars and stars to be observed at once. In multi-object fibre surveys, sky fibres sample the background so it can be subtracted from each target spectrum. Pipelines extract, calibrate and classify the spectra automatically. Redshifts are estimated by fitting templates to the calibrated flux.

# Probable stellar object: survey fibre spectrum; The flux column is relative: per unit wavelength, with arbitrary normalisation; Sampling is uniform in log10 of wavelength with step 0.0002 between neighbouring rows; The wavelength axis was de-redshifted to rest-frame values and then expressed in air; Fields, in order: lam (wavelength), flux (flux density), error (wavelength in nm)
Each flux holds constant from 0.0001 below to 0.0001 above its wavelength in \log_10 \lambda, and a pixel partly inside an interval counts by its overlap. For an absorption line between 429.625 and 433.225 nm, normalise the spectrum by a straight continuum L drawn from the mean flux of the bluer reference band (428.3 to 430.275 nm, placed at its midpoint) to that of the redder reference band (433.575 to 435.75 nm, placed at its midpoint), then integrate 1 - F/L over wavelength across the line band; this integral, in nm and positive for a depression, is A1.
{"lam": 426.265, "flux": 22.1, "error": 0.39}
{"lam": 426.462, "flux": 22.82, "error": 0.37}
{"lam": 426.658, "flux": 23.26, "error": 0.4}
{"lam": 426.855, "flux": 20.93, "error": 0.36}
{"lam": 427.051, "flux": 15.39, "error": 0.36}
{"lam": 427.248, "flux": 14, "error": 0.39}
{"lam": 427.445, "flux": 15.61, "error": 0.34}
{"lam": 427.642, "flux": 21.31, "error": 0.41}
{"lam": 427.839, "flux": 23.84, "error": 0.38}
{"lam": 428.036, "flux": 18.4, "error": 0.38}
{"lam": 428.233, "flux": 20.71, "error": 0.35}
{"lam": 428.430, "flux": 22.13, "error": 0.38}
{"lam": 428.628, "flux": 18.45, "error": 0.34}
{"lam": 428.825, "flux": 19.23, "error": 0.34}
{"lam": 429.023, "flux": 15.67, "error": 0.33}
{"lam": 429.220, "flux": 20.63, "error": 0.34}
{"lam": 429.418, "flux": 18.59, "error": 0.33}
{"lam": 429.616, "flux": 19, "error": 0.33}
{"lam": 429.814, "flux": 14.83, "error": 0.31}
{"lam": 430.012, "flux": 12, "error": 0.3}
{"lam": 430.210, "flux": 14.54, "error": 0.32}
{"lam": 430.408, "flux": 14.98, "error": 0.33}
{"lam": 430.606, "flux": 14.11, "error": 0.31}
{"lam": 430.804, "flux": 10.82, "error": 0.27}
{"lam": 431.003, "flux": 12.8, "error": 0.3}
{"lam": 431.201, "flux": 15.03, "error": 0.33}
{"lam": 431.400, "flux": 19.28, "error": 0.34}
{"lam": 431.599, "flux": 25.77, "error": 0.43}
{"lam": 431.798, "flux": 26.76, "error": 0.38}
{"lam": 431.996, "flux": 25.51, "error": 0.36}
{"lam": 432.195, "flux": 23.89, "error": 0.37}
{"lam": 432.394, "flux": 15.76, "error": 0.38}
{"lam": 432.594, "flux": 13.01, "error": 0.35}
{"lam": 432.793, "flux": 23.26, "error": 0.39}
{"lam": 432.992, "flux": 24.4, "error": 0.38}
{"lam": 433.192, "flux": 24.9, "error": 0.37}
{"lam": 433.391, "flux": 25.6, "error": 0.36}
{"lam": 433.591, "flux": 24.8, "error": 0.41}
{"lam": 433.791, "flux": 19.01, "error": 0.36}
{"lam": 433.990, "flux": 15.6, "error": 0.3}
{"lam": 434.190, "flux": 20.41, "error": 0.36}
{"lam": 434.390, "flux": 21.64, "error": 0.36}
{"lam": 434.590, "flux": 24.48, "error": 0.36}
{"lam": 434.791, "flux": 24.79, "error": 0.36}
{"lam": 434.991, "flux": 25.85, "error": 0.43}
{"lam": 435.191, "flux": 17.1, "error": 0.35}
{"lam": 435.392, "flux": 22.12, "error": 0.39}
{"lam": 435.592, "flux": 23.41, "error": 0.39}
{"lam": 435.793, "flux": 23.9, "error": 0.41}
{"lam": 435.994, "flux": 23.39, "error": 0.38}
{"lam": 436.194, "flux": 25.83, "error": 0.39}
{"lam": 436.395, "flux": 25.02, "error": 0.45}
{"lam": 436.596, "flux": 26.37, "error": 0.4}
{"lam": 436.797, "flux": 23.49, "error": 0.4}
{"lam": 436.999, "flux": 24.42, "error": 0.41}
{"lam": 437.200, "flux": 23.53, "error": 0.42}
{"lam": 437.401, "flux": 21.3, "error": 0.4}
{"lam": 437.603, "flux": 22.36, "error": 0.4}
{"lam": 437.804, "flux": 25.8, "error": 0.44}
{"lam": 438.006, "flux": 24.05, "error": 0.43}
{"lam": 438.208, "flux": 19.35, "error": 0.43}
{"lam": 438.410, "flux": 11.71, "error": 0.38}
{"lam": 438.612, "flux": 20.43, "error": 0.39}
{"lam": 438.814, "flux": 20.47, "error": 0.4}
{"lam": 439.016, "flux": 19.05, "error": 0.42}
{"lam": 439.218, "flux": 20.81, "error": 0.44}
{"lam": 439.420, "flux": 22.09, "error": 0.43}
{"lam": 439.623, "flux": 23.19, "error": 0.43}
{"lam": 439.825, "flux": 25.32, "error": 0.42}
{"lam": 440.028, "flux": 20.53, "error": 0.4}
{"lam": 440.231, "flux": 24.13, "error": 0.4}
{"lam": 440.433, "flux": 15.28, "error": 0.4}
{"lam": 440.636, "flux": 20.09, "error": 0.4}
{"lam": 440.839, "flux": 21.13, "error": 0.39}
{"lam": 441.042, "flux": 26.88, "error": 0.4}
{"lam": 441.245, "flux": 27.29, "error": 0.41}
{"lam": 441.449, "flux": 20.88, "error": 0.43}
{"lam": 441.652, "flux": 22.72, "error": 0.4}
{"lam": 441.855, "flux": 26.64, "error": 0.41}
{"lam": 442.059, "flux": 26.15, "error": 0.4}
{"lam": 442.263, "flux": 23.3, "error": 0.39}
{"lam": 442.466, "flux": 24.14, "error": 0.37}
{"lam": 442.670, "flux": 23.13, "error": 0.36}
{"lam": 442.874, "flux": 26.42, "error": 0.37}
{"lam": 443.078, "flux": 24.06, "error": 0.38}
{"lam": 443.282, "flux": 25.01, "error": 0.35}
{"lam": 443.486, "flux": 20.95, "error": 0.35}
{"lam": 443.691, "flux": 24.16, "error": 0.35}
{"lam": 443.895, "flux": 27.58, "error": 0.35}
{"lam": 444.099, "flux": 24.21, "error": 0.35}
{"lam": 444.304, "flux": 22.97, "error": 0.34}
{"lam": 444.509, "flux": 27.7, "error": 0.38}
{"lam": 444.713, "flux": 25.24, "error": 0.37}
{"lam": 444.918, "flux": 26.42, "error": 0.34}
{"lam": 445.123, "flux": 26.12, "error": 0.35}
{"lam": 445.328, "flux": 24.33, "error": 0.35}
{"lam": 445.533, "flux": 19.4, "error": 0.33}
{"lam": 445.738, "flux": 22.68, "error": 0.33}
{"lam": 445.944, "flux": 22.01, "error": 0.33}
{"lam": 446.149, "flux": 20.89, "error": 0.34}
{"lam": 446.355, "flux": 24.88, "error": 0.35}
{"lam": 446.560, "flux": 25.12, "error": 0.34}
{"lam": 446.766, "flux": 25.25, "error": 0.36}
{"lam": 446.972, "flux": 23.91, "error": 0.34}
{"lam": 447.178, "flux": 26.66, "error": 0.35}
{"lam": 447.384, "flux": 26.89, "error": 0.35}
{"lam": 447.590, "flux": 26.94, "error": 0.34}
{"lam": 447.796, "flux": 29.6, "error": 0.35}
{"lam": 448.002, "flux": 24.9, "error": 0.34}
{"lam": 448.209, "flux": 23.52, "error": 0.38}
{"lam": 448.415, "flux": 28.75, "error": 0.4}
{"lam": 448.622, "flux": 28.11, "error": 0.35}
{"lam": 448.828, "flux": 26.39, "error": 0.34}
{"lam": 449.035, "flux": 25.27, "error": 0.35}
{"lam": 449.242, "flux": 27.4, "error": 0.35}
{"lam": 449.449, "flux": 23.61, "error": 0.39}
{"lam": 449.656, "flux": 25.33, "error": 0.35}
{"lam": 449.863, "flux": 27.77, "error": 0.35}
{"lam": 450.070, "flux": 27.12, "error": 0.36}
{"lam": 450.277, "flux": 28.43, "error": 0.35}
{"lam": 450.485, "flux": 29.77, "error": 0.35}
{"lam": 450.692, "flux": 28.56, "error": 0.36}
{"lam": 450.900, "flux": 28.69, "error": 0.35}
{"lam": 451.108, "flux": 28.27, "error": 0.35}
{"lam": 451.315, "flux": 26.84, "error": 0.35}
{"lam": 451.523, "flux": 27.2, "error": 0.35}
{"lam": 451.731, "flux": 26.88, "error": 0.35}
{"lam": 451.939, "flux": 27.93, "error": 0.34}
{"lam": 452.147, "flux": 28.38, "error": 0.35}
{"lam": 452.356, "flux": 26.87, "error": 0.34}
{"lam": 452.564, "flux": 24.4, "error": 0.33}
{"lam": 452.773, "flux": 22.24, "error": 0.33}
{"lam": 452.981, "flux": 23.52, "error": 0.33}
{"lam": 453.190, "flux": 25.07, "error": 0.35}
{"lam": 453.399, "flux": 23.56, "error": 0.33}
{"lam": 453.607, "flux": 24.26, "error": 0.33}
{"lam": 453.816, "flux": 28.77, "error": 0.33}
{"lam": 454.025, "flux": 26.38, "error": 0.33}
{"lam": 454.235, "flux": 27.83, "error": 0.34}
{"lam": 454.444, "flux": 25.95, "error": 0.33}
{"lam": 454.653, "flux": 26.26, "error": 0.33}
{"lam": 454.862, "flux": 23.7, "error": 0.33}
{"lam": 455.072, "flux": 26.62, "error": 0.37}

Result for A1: 0.19 nm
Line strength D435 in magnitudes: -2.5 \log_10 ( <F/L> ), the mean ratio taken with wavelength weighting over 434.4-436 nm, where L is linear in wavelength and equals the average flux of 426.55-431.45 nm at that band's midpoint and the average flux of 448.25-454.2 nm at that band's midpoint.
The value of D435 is -0.15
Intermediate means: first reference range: 17.4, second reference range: 26.6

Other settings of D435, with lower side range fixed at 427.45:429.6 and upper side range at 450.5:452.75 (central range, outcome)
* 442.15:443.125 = 0.00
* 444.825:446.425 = 0.09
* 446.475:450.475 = -0.01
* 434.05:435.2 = -0.04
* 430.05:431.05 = 0.45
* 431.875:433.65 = -0.06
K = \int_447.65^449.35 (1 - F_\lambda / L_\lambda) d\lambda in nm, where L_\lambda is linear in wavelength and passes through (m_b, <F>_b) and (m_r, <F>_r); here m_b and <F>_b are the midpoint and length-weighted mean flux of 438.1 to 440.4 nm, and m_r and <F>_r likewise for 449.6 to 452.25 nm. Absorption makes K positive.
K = -0.03 nm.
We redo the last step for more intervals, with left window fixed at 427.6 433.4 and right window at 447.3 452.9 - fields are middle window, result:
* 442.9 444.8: -0.03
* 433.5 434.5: 0.01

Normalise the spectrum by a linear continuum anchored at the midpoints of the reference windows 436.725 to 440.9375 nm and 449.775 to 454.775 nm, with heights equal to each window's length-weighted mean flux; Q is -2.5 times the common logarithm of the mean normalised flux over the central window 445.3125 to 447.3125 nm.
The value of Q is 0.04 mag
